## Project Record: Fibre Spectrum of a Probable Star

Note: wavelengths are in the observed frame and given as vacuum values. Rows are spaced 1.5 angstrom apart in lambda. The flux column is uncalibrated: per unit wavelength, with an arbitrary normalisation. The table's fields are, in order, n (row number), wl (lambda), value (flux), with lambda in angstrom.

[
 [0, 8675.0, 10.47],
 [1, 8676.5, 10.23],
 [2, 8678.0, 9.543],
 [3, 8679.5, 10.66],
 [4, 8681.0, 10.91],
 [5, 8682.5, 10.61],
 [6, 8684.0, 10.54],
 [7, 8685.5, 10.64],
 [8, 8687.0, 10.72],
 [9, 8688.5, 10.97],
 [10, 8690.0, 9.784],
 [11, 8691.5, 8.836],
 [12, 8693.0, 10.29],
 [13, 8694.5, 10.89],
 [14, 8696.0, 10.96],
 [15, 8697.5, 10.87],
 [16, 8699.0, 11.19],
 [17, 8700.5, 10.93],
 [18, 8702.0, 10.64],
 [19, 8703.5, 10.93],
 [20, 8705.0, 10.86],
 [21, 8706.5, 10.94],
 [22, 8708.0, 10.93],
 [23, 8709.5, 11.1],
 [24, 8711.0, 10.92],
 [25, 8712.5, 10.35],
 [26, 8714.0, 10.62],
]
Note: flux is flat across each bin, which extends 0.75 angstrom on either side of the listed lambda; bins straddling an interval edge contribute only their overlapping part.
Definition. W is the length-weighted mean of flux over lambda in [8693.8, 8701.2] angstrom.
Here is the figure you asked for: 11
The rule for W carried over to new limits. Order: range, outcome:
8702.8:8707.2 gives 10.9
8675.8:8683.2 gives 10.4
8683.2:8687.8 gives 10.6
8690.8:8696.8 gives 10.3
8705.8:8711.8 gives 11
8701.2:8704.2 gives 10.8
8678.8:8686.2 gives 10.7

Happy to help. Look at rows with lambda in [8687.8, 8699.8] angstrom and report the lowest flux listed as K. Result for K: 8.836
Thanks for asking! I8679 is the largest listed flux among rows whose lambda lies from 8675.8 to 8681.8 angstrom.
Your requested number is 10.91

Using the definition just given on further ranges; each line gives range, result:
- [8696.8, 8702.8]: 11.19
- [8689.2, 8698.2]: 10.96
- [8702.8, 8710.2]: 11.1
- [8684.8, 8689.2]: 10.97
